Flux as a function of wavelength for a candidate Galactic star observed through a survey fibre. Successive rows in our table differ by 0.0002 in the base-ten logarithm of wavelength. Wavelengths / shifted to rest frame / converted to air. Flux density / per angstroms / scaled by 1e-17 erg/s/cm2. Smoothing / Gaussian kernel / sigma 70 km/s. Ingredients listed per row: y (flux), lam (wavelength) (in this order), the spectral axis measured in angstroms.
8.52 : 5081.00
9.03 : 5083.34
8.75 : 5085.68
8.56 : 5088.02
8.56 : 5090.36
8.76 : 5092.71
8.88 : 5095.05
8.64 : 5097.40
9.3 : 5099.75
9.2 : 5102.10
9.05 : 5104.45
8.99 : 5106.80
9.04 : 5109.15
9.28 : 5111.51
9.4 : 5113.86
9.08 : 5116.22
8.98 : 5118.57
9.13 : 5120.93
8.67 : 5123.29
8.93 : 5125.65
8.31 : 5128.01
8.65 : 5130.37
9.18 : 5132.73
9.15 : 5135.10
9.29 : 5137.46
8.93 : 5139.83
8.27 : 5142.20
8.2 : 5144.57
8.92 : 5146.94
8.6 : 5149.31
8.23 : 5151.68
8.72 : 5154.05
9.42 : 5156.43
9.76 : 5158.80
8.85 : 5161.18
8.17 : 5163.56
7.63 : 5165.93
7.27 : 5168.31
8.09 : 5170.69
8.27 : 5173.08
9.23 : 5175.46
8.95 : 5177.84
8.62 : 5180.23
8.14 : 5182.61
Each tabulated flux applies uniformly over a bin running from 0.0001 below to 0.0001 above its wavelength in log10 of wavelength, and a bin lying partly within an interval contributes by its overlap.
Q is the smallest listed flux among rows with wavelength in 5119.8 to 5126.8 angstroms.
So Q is 8.67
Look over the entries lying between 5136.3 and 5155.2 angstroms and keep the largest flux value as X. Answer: 9.29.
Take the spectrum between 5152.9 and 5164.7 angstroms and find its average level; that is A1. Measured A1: 8.98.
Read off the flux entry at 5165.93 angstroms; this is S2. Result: 7.63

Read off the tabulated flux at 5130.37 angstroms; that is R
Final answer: 8.65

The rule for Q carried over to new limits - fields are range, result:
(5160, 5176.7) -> 7.27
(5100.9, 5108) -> 8.99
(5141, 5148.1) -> 8.2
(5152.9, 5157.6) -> 8.72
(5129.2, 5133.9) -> 8.65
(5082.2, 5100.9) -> 8.56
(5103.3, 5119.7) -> 8.98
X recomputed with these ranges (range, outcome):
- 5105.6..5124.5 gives 9.4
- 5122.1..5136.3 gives 9.18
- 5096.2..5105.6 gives 9.3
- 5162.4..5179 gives 9.23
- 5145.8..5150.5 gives 8.92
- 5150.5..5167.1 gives 9.76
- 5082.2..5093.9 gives 9.03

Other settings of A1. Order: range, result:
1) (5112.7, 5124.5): 9.05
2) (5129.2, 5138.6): 9.07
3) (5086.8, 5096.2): 8.7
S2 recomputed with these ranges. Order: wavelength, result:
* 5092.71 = 8.76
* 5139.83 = 8.93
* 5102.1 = 9.2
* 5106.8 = 8.99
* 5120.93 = 9.13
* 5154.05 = 8.72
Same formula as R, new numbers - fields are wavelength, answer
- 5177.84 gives 8.95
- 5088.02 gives 8.56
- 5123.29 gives 8.67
